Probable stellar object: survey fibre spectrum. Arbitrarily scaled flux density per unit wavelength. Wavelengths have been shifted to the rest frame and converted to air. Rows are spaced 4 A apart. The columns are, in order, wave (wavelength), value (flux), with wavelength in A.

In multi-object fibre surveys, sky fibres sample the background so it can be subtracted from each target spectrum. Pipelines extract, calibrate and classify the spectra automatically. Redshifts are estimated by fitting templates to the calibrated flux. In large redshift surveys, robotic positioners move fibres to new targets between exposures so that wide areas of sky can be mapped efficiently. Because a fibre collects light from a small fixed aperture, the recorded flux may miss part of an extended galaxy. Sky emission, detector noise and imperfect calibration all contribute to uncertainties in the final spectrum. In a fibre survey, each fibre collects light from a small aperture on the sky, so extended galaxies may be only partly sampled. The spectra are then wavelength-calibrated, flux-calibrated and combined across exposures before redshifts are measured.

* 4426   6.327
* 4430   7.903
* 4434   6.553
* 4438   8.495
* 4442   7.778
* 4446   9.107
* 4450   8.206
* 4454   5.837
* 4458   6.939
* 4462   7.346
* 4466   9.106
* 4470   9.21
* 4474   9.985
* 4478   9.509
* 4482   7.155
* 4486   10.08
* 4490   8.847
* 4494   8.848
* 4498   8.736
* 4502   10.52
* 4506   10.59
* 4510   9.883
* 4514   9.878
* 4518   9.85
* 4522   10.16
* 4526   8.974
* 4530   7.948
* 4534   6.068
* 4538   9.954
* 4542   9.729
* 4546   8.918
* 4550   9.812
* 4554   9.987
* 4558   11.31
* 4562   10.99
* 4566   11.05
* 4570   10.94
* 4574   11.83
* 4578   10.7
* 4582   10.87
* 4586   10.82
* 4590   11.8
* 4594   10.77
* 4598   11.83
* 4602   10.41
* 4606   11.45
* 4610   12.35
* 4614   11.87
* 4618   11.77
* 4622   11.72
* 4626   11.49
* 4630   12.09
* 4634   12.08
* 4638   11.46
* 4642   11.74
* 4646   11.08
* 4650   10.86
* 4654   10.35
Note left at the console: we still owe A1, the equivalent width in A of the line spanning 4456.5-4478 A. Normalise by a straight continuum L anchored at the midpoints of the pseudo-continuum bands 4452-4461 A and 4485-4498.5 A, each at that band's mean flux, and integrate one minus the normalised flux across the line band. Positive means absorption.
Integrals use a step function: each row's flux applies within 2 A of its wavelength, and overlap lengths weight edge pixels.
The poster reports -3.9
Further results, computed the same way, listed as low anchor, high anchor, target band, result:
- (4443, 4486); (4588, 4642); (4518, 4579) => 1.84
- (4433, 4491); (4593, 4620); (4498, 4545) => 1.09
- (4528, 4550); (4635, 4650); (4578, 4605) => -2.78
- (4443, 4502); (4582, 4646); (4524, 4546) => 2.91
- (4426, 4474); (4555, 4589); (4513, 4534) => 1.61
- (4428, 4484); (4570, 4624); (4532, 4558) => 2.38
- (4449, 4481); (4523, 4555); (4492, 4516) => -3.18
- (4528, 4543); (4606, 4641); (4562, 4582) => -2.68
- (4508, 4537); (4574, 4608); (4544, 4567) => -0.63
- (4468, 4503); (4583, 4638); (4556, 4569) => -0.56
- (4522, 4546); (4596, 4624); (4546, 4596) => -3.52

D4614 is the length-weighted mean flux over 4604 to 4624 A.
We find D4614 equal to 11.8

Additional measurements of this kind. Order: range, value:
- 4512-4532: 9.36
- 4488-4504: 9.24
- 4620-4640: 11.8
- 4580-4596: 11.1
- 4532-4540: 8.01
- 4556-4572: 11.1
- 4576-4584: 10.8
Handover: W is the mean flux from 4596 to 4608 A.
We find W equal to 11.2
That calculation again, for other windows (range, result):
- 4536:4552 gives 9.6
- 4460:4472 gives 8.55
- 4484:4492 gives 9.46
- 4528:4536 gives 7.01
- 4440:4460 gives 7.57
